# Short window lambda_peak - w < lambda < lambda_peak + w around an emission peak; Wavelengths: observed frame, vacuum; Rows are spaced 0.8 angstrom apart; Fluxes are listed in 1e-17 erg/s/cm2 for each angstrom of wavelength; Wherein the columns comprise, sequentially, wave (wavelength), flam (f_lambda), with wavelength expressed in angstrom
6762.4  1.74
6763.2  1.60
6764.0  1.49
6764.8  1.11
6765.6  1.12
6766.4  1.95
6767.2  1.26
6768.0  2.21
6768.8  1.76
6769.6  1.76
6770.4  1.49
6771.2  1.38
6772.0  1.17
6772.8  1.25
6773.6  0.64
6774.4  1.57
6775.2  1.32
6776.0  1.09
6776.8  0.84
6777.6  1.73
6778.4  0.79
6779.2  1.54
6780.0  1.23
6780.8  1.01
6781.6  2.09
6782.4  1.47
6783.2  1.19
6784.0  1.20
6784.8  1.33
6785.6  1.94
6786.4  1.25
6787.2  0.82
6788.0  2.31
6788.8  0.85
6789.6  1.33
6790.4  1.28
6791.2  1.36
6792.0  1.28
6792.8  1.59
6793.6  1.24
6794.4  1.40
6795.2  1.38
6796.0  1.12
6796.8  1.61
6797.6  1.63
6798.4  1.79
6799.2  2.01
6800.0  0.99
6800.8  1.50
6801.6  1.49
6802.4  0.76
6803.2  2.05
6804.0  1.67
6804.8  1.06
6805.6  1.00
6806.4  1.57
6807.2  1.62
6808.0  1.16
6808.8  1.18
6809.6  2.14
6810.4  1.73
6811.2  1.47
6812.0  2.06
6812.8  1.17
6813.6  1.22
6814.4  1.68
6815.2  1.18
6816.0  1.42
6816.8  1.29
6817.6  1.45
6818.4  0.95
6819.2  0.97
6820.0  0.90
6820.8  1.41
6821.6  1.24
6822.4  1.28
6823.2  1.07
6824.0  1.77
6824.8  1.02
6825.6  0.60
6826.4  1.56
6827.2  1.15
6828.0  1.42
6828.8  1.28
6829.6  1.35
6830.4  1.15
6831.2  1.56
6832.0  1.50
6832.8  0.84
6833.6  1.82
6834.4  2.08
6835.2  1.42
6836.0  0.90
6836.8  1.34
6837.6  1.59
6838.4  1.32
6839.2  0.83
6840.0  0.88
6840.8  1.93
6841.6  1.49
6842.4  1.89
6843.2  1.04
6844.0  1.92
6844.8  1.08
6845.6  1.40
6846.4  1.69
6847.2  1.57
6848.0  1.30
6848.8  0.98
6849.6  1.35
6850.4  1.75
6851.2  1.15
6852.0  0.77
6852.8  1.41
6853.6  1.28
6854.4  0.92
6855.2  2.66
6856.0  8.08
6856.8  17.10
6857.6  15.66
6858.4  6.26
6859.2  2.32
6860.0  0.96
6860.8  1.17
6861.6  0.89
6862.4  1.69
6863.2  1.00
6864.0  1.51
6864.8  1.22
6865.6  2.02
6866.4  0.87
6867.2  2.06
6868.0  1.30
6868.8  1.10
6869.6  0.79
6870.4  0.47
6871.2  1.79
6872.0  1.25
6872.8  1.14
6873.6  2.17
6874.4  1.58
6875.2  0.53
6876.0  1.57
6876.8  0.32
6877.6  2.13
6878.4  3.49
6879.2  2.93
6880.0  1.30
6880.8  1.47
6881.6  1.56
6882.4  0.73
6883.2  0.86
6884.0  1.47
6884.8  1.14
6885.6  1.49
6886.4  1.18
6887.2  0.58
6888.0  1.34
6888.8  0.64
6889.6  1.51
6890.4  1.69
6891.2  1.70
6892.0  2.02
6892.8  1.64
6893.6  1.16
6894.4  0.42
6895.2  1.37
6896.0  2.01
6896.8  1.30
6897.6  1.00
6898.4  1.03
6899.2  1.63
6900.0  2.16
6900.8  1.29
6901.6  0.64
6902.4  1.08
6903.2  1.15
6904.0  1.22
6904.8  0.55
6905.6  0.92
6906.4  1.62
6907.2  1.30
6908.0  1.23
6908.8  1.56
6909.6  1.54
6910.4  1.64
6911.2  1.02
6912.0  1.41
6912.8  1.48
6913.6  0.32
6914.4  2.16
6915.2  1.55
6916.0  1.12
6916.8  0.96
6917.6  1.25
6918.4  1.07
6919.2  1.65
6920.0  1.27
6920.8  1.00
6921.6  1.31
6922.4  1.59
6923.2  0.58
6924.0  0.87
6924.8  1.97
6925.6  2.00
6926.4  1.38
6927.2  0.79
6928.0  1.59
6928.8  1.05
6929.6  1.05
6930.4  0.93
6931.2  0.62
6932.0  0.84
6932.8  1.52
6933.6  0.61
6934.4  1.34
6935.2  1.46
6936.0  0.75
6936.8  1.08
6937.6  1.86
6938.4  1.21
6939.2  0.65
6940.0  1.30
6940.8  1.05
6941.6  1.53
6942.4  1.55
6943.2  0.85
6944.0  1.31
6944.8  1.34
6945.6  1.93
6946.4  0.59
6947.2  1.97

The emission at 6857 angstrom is Halpha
